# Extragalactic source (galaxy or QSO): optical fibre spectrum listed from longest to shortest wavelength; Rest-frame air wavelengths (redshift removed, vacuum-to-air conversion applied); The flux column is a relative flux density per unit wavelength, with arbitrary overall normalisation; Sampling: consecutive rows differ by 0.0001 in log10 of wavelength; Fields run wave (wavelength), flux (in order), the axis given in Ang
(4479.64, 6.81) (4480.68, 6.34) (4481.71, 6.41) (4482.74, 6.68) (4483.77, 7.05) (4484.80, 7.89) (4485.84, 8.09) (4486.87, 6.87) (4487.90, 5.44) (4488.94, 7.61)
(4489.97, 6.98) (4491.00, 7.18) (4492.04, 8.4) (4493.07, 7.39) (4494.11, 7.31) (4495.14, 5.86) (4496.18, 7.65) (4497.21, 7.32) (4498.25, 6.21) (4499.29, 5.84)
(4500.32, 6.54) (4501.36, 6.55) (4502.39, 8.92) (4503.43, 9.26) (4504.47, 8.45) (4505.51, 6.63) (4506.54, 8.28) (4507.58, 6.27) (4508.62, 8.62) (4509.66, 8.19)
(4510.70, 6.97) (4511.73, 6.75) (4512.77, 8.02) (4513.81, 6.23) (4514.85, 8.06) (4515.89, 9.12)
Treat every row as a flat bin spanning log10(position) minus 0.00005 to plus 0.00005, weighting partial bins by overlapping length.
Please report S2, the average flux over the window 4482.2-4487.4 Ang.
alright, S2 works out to 7.31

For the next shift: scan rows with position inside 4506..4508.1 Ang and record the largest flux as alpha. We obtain 8.28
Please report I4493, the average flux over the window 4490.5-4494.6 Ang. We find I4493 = 7.56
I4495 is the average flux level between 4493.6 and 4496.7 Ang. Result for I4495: 6.95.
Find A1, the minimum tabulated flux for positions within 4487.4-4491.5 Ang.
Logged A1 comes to 5.44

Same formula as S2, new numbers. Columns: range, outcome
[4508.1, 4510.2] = 8.38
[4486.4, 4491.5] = 6.82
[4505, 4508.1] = 7.07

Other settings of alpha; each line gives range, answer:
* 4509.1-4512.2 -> 8.19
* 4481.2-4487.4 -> 8.09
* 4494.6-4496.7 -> 7.65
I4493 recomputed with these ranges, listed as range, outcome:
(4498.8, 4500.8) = 6.21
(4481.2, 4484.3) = 6.74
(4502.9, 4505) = 8.81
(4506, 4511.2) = 7.66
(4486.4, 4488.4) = 6.15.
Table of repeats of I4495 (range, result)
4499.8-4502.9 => 7.35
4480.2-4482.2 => 6.38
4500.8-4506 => 7.95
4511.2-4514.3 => 7.02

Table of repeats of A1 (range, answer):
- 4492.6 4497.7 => 5.86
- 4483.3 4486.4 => 7.05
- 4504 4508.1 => 6.27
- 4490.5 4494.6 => 7.18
